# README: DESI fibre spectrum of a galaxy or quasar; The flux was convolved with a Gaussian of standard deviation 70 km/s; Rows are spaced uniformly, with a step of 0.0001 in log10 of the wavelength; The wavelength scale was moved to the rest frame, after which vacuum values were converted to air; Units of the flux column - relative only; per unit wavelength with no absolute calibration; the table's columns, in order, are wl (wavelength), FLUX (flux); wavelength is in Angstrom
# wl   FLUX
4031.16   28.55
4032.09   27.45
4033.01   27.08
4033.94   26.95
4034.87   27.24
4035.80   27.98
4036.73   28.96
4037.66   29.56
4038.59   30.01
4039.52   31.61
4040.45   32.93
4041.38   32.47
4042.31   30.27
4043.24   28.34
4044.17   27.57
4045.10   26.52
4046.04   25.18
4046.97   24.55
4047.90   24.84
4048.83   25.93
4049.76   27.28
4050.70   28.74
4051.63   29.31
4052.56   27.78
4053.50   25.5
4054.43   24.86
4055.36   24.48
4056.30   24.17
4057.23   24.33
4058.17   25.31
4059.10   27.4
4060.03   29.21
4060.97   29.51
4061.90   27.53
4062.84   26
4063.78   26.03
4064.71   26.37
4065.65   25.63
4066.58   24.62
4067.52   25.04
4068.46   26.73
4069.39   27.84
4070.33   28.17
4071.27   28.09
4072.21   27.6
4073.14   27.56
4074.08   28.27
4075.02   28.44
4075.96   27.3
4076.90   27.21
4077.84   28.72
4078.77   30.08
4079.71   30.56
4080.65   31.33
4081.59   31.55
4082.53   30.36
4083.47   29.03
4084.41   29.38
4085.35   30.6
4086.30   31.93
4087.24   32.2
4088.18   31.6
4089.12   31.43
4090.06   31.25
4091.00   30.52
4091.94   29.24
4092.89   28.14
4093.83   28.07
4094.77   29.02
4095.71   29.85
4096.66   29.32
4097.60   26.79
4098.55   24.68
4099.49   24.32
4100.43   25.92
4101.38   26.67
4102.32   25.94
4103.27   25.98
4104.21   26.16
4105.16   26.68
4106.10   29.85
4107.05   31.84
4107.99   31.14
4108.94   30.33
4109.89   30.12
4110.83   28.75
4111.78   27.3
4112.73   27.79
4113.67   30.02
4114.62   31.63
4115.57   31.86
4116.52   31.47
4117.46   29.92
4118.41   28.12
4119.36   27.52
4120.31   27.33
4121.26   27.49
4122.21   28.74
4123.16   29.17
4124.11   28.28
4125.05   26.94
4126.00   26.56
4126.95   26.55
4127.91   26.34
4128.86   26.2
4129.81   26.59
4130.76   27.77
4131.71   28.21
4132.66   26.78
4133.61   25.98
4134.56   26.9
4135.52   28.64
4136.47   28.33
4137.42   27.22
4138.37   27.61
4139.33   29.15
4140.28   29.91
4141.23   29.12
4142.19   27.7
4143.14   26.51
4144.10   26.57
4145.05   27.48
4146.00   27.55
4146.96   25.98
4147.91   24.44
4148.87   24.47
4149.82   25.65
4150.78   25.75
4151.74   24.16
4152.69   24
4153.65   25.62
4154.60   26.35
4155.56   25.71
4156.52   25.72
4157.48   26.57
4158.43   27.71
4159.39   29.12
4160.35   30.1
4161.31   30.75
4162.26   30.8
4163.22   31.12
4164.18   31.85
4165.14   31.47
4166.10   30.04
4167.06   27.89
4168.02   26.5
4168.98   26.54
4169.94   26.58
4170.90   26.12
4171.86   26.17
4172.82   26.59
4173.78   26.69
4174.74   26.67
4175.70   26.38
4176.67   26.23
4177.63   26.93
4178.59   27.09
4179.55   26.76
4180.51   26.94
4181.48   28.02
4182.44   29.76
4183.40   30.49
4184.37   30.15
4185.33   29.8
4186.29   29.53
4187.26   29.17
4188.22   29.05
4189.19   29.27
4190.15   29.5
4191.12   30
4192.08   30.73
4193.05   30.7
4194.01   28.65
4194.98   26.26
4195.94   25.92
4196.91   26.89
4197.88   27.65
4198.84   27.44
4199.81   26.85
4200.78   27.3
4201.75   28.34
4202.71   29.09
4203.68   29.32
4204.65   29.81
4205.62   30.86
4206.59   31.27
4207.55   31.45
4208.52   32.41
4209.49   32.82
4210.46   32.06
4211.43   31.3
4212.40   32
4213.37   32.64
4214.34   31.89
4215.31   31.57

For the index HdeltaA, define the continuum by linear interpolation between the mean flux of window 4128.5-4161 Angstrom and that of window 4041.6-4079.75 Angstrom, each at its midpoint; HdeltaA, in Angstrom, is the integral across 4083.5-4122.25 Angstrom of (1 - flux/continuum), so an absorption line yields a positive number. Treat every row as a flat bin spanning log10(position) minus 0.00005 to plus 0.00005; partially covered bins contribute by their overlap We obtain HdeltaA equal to -2.80 Angstrom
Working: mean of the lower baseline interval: 27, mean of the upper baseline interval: 27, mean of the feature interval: 28.9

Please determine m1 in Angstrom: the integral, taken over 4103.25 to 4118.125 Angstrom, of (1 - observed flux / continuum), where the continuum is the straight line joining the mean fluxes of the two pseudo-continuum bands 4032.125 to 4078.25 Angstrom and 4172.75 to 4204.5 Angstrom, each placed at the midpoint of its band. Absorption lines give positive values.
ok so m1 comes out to -0.9 Angstrom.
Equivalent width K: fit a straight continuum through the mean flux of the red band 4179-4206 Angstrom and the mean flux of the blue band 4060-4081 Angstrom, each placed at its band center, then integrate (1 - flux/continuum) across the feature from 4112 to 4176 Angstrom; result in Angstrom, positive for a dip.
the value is 1.43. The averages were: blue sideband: 27.7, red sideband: 28.7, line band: 27.7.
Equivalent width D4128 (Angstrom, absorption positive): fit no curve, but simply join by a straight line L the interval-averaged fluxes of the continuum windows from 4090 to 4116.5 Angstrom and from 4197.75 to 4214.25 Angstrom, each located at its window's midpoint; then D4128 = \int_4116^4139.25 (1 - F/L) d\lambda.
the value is 1.0 Angstrom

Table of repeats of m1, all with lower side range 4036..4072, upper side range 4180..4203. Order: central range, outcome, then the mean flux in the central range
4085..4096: -1.1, 30.3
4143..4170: 0.9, 27.4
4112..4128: -0.4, 28.6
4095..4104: 0.4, 26.7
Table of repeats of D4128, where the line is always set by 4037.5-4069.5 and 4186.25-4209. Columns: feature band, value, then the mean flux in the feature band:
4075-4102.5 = -1.42 Angstrom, 29.1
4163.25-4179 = 0.62 Angstrom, 27.6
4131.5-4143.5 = 0.18 Angstrom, 27.9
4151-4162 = 0.61 Angstrom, 27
